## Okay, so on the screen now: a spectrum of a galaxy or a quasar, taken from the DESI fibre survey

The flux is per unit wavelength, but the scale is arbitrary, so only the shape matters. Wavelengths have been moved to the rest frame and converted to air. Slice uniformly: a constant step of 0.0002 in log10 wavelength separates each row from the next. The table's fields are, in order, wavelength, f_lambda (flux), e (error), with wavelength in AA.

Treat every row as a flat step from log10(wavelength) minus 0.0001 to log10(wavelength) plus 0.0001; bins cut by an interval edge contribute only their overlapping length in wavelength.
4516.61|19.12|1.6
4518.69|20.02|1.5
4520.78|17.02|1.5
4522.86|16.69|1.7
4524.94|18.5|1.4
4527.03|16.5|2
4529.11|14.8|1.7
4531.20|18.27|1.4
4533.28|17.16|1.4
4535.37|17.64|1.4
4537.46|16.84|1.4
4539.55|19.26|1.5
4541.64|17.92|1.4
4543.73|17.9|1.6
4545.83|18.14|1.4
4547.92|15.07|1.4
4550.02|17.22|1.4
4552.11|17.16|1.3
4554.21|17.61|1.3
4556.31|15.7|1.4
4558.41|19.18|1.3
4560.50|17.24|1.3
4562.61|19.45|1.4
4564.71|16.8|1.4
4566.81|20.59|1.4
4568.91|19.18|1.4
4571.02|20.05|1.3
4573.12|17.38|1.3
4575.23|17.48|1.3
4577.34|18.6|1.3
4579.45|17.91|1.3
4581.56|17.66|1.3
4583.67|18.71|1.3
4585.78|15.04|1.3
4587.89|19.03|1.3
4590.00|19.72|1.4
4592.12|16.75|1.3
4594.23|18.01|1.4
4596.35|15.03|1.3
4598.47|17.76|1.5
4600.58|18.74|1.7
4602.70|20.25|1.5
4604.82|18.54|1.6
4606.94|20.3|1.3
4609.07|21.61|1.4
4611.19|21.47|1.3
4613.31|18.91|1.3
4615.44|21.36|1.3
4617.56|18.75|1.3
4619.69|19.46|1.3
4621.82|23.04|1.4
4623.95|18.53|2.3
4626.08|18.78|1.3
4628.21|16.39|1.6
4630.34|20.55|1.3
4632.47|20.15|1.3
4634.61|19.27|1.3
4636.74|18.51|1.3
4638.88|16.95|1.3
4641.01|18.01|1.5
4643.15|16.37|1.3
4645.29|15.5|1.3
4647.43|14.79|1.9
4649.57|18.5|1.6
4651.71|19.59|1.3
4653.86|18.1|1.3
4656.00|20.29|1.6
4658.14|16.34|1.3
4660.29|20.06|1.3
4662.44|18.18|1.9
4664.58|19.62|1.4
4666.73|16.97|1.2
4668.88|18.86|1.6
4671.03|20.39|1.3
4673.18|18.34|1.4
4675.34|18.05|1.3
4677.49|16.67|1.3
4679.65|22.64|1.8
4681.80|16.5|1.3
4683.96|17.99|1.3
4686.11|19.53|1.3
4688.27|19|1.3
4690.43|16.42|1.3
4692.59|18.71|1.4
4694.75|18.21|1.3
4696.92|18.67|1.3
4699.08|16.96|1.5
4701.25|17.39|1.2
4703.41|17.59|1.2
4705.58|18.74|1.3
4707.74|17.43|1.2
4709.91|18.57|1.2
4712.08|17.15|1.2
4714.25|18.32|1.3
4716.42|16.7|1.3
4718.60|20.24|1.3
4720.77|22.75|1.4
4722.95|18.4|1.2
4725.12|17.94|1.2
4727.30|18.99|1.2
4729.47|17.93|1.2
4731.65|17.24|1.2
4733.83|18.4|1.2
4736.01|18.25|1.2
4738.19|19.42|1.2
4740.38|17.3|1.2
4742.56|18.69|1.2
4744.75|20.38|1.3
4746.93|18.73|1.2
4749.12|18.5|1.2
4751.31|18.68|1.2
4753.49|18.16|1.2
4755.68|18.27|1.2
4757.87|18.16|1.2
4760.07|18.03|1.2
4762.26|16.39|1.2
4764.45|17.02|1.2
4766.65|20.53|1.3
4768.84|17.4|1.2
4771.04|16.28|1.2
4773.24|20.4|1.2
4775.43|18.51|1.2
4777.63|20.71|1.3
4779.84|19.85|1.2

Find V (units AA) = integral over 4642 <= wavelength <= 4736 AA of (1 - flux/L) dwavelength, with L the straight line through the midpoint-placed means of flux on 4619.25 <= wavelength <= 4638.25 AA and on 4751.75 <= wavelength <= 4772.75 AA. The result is 2.2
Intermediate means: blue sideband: 19.3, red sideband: 17.9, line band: 18.3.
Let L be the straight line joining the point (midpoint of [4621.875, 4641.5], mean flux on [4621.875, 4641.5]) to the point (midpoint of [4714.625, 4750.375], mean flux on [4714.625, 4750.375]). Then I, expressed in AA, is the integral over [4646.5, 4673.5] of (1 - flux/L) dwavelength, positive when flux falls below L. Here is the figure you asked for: 0.4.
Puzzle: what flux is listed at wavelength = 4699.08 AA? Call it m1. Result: 16.96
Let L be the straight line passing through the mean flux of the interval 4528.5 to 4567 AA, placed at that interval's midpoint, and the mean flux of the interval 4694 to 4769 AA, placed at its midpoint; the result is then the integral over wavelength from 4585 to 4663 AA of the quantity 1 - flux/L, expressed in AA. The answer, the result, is -3.3 AA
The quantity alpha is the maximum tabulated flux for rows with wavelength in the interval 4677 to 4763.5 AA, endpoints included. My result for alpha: 22.75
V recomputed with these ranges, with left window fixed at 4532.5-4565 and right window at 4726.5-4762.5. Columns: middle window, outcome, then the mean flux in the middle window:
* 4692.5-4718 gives 0.44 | 17.9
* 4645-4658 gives 0.10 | 17.8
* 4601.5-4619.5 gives -2.33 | 20.1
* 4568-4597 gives -0.41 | 17.9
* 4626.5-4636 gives -0.62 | 19.1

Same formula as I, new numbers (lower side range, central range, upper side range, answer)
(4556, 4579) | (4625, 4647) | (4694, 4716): 0.2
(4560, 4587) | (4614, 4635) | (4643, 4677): -1.7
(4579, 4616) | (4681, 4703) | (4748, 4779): 0.7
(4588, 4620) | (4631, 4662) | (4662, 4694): 1.2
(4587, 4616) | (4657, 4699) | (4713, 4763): 0.7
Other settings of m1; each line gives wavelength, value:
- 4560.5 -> 17.24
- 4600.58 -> 18.74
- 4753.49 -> 18.16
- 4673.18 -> 18.34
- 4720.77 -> 22.75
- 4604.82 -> 18.54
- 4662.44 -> 18.18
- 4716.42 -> 16.7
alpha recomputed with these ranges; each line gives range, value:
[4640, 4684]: 22.64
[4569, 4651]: 23.04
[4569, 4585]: 20.05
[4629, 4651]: 20.55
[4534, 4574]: 20.59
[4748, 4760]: 18.68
